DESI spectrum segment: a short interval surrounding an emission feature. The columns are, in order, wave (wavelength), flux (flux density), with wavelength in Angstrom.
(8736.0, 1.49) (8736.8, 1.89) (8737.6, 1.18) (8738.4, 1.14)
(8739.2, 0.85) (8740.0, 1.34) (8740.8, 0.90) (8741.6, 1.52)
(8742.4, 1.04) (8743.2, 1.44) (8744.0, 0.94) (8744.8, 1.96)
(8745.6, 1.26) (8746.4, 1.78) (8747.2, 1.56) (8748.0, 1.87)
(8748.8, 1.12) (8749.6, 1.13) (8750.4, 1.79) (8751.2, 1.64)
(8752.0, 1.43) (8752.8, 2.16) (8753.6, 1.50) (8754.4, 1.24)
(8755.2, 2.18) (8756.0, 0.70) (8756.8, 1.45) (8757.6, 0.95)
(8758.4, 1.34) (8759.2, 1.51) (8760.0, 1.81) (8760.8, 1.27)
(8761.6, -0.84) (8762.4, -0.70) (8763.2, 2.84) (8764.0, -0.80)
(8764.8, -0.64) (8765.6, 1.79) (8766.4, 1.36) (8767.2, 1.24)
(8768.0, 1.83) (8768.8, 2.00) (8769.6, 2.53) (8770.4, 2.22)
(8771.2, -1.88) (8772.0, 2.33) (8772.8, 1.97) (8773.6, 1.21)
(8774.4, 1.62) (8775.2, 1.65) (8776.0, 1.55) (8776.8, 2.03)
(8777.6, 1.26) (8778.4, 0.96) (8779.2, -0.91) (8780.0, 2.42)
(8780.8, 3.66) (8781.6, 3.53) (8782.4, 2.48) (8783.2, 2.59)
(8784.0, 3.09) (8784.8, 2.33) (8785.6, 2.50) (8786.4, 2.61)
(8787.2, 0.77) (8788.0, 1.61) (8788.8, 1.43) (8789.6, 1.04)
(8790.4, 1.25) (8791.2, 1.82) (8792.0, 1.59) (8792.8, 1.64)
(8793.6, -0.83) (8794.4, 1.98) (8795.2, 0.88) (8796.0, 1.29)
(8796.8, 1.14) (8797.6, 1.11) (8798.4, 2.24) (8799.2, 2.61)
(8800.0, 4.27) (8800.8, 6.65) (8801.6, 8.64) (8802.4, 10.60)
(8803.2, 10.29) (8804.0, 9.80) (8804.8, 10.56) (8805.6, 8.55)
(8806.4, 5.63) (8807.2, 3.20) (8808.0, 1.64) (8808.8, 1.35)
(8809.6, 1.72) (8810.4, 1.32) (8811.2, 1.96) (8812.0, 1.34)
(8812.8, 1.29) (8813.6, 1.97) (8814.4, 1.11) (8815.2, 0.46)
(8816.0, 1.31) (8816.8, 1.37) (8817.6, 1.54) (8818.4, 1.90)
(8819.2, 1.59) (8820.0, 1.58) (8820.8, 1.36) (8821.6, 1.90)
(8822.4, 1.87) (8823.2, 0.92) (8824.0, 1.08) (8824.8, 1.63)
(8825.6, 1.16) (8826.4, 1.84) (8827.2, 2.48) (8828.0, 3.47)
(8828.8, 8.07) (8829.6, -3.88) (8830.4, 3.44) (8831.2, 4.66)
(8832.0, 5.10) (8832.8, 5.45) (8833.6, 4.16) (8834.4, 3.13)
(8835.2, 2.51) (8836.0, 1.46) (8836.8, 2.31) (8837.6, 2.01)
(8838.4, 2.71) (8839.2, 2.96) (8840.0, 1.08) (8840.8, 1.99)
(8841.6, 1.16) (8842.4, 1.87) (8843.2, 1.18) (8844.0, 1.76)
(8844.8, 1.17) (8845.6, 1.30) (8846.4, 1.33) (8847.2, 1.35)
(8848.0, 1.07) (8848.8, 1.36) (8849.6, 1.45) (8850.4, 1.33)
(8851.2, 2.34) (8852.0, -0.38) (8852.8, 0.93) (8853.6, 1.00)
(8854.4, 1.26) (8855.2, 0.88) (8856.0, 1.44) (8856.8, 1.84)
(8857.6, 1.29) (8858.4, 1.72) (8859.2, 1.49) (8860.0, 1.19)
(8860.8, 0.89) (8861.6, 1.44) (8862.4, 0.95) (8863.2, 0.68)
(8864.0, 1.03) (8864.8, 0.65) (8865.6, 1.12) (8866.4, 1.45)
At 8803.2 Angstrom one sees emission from Halpha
